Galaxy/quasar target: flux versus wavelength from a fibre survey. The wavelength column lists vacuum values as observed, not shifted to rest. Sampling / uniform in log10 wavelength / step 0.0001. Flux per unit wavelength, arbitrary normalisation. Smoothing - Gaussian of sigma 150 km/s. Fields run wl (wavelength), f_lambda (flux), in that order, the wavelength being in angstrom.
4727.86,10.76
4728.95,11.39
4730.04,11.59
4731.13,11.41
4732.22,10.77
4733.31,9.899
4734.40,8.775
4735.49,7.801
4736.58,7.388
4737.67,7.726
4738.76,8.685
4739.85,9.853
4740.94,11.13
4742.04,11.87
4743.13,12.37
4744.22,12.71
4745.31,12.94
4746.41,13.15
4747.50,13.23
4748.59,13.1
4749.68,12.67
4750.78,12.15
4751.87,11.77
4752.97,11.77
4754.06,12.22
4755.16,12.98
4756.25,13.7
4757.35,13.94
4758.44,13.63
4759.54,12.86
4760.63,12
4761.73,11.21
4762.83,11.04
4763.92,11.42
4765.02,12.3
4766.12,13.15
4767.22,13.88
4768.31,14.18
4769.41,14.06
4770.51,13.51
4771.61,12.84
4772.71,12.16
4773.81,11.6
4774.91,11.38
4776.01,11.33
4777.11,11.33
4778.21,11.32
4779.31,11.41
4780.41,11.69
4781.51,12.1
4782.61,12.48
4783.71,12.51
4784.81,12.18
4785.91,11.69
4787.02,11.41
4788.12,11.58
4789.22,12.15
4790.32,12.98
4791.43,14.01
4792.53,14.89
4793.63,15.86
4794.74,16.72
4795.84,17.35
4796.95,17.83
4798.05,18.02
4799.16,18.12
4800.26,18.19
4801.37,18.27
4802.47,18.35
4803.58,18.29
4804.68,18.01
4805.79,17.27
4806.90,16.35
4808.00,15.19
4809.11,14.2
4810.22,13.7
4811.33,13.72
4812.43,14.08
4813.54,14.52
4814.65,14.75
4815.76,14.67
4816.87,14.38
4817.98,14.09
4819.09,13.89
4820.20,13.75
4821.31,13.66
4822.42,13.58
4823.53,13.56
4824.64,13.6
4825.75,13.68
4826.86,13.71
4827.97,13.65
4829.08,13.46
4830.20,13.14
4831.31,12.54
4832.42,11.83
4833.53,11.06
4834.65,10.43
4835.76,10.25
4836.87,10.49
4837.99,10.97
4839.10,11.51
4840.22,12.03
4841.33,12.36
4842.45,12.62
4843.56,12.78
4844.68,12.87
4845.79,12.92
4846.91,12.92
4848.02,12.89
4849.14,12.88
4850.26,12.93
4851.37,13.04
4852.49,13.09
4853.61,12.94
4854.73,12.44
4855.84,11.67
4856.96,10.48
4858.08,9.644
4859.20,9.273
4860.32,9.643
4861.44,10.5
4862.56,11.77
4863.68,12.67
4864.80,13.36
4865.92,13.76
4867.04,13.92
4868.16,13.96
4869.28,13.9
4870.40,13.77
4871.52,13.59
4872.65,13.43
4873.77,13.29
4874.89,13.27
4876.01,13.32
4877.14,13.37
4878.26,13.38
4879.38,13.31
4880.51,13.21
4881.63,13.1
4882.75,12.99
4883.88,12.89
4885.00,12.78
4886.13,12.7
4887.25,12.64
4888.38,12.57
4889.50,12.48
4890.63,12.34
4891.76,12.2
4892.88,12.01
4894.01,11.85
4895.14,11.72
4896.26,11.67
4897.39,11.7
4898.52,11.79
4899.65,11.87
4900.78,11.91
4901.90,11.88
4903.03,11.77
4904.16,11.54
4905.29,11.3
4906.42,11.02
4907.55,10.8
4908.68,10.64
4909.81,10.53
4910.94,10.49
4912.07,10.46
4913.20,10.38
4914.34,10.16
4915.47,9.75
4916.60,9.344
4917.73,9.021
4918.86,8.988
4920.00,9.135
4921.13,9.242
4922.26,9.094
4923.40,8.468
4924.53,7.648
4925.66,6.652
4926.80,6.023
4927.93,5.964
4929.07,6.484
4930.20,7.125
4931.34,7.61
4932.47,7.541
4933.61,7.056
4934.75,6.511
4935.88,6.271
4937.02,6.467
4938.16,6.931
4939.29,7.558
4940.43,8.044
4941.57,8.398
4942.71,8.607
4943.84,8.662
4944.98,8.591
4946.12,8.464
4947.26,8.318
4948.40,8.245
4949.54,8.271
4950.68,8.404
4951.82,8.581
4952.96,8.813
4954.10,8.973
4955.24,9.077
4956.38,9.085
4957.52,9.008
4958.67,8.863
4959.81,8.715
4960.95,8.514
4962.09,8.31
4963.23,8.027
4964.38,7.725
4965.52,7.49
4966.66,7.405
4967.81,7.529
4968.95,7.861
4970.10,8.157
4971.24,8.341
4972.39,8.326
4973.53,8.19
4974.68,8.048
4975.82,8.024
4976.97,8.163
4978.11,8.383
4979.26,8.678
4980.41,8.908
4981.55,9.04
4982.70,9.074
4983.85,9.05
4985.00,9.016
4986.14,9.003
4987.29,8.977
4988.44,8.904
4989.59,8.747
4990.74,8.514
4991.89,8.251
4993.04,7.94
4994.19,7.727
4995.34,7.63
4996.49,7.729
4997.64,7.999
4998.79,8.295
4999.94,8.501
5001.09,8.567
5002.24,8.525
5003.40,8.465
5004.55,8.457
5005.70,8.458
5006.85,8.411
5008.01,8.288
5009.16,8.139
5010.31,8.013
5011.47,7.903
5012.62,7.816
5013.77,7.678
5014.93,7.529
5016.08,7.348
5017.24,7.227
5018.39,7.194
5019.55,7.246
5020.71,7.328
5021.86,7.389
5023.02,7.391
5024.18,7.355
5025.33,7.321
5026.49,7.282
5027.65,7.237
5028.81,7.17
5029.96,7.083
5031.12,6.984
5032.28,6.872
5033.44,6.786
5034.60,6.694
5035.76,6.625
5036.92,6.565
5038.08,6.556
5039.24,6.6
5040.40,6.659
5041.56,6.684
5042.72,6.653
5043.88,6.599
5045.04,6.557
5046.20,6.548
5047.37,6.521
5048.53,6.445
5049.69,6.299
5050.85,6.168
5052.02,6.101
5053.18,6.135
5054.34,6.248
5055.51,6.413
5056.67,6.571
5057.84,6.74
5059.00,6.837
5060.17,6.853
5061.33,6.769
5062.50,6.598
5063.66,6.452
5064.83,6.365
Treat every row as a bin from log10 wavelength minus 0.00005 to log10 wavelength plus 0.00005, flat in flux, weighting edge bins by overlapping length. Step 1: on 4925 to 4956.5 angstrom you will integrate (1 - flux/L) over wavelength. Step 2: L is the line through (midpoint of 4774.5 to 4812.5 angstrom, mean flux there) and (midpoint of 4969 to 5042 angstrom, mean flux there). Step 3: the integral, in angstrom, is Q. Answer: 6.8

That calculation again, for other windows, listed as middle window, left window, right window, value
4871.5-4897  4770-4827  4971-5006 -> -2.5 angstrom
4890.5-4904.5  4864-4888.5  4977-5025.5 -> 0.6 angstrom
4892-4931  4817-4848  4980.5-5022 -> 2.4 angstrom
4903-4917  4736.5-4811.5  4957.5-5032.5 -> -0.7 angstrom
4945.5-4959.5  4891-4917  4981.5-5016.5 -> 1.5 angstrom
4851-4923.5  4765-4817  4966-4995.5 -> -3.3 angstrom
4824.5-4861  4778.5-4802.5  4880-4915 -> 2.9 angstrom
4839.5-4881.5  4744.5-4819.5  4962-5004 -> -3.7 angstrom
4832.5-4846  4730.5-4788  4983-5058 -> -1.5 angstrom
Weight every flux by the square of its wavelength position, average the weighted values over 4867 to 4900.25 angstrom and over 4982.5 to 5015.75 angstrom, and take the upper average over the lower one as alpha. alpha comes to 0.68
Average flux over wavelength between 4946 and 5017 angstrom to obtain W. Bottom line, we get 8.33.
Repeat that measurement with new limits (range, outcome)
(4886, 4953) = 9.49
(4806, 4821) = 14.5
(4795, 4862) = 13.6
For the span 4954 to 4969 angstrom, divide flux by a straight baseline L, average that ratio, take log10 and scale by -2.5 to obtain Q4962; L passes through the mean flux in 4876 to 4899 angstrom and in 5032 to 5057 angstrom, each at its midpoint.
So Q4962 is 0.17 mag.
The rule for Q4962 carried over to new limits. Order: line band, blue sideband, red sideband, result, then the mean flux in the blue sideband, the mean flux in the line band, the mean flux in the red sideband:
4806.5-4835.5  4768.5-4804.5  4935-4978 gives -0.062 mag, 14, 13.6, 8.17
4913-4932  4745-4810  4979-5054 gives 0.209 mag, 13.7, 8.25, 7.59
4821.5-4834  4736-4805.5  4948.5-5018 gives -0.110 mag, 13.1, 13.1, 8.31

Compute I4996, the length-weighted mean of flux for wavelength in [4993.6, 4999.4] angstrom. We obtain 7.88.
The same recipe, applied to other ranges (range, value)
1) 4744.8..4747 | 13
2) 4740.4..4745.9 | 12.2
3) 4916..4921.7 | 9.16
